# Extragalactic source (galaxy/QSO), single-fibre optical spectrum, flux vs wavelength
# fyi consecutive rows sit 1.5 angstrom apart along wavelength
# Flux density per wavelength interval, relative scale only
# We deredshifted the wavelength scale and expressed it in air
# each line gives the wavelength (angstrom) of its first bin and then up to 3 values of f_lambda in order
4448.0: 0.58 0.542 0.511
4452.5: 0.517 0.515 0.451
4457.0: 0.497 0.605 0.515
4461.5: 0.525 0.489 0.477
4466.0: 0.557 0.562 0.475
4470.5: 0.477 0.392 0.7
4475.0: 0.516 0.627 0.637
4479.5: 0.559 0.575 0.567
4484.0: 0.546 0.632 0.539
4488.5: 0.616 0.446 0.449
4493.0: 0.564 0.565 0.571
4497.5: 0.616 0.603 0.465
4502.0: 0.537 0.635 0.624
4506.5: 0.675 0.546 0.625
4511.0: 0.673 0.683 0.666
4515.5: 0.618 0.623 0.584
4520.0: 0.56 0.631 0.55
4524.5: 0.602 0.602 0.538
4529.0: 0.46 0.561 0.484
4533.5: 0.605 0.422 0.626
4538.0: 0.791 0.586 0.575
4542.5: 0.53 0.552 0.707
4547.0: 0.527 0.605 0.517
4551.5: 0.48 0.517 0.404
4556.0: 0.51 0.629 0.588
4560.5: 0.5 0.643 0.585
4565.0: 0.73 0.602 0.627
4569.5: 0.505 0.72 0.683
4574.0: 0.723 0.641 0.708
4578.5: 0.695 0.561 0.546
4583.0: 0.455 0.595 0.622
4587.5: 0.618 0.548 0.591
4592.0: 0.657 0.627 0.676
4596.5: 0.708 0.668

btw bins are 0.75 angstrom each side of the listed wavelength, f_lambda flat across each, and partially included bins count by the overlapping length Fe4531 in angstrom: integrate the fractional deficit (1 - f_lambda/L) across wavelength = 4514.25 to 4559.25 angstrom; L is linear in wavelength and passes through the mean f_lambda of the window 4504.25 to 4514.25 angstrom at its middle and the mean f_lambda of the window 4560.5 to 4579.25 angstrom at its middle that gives 5.4 angstrom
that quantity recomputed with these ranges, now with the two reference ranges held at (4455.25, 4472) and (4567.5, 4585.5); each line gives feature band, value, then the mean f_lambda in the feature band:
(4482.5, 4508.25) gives -1.3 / 0.567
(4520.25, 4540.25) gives 0.1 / 0.573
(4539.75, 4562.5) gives 1.7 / 0.552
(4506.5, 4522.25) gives -1.8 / 0.623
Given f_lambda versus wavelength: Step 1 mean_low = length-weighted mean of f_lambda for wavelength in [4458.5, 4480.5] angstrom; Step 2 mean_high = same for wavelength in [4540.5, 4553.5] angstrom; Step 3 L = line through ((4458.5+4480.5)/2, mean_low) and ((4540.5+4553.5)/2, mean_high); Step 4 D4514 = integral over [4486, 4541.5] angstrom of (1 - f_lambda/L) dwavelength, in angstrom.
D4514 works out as -3.27 angstrom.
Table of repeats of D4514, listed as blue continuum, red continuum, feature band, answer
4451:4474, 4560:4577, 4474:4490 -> -1.2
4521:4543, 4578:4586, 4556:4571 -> -0.8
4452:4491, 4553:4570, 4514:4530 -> -0.7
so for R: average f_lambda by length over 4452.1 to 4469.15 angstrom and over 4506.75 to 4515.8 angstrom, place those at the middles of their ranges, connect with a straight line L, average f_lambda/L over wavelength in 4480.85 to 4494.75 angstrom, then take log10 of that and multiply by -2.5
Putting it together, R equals 0.06 mag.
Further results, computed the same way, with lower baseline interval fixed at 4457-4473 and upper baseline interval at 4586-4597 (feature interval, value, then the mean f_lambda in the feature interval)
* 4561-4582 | -0.05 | 0.64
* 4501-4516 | -0.14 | 0.626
